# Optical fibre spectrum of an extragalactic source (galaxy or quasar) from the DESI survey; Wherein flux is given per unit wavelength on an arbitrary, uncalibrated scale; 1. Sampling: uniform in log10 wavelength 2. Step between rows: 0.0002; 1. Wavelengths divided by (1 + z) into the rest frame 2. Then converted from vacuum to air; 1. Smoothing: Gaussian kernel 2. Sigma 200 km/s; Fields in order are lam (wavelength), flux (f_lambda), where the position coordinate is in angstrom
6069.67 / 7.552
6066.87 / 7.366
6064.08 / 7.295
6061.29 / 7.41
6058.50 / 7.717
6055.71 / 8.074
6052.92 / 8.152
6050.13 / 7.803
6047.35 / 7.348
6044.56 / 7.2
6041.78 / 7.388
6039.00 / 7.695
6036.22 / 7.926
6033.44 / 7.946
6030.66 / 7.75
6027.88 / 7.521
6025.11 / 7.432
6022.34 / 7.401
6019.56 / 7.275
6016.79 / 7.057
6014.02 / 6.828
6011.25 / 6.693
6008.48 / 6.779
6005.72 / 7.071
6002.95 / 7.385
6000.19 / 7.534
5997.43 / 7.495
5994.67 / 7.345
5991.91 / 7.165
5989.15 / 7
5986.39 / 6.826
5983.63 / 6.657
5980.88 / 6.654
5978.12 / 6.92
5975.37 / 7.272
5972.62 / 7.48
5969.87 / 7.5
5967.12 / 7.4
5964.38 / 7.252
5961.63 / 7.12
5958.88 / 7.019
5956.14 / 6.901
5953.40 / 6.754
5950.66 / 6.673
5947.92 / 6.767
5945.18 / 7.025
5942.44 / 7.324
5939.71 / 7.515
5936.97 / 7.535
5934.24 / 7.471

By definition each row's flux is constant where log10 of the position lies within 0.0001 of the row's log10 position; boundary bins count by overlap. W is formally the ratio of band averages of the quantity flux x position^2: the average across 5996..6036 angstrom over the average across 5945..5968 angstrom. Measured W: 1.07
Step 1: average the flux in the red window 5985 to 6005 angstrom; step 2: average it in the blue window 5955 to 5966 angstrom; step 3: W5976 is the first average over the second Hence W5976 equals 1.02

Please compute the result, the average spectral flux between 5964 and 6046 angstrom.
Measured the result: 7.26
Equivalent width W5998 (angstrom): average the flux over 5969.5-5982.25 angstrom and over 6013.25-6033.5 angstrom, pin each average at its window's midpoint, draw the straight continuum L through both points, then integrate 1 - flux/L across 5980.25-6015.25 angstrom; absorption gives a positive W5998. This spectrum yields 1.0 angstrom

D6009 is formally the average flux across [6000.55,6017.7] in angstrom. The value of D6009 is 7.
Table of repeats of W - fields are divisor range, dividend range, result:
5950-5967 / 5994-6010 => 1.05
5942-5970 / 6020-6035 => 1.10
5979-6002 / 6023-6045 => 1.09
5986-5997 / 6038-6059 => 1.09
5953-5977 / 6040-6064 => 1.09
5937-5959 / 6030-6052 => 1.12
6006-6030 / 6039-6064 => 1.08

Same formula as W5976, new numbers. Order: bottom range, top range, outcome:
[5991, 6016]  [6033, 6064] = 1.07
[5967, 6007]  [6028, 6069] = 1.07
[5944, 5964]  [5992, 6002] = 1.07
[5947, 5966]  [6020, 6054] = 1.10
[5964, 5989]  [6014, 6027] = 1.02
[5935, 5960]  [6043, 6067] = 1.08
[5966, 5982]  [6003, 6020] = 0.97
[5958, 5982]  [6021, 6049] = 1.05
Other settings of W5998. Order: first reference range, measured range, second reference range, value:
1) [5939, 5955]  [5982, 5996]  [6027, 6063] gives 0.6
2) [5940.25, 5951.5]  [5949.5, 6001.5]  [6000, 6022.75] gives -0.5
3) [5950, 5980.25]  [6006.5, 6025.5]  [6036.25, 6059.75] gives 1.1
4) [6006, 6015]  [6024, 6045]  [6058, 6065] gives -1.5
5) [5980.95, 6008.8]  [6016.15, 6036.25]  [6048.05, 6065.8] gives -0.3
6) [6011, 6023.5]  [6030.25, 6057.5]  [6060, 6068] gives -1.8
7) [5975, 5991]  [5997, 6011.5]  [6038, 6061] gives -0.1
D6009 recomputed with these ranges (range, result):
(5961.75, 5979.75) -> 7.28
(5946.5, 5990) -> 7.01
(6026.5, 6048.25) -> 7.6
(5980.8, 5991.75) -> 6.84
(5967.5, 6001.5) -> 7.16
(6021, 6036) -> 7.64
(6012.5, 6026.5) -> 7.2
